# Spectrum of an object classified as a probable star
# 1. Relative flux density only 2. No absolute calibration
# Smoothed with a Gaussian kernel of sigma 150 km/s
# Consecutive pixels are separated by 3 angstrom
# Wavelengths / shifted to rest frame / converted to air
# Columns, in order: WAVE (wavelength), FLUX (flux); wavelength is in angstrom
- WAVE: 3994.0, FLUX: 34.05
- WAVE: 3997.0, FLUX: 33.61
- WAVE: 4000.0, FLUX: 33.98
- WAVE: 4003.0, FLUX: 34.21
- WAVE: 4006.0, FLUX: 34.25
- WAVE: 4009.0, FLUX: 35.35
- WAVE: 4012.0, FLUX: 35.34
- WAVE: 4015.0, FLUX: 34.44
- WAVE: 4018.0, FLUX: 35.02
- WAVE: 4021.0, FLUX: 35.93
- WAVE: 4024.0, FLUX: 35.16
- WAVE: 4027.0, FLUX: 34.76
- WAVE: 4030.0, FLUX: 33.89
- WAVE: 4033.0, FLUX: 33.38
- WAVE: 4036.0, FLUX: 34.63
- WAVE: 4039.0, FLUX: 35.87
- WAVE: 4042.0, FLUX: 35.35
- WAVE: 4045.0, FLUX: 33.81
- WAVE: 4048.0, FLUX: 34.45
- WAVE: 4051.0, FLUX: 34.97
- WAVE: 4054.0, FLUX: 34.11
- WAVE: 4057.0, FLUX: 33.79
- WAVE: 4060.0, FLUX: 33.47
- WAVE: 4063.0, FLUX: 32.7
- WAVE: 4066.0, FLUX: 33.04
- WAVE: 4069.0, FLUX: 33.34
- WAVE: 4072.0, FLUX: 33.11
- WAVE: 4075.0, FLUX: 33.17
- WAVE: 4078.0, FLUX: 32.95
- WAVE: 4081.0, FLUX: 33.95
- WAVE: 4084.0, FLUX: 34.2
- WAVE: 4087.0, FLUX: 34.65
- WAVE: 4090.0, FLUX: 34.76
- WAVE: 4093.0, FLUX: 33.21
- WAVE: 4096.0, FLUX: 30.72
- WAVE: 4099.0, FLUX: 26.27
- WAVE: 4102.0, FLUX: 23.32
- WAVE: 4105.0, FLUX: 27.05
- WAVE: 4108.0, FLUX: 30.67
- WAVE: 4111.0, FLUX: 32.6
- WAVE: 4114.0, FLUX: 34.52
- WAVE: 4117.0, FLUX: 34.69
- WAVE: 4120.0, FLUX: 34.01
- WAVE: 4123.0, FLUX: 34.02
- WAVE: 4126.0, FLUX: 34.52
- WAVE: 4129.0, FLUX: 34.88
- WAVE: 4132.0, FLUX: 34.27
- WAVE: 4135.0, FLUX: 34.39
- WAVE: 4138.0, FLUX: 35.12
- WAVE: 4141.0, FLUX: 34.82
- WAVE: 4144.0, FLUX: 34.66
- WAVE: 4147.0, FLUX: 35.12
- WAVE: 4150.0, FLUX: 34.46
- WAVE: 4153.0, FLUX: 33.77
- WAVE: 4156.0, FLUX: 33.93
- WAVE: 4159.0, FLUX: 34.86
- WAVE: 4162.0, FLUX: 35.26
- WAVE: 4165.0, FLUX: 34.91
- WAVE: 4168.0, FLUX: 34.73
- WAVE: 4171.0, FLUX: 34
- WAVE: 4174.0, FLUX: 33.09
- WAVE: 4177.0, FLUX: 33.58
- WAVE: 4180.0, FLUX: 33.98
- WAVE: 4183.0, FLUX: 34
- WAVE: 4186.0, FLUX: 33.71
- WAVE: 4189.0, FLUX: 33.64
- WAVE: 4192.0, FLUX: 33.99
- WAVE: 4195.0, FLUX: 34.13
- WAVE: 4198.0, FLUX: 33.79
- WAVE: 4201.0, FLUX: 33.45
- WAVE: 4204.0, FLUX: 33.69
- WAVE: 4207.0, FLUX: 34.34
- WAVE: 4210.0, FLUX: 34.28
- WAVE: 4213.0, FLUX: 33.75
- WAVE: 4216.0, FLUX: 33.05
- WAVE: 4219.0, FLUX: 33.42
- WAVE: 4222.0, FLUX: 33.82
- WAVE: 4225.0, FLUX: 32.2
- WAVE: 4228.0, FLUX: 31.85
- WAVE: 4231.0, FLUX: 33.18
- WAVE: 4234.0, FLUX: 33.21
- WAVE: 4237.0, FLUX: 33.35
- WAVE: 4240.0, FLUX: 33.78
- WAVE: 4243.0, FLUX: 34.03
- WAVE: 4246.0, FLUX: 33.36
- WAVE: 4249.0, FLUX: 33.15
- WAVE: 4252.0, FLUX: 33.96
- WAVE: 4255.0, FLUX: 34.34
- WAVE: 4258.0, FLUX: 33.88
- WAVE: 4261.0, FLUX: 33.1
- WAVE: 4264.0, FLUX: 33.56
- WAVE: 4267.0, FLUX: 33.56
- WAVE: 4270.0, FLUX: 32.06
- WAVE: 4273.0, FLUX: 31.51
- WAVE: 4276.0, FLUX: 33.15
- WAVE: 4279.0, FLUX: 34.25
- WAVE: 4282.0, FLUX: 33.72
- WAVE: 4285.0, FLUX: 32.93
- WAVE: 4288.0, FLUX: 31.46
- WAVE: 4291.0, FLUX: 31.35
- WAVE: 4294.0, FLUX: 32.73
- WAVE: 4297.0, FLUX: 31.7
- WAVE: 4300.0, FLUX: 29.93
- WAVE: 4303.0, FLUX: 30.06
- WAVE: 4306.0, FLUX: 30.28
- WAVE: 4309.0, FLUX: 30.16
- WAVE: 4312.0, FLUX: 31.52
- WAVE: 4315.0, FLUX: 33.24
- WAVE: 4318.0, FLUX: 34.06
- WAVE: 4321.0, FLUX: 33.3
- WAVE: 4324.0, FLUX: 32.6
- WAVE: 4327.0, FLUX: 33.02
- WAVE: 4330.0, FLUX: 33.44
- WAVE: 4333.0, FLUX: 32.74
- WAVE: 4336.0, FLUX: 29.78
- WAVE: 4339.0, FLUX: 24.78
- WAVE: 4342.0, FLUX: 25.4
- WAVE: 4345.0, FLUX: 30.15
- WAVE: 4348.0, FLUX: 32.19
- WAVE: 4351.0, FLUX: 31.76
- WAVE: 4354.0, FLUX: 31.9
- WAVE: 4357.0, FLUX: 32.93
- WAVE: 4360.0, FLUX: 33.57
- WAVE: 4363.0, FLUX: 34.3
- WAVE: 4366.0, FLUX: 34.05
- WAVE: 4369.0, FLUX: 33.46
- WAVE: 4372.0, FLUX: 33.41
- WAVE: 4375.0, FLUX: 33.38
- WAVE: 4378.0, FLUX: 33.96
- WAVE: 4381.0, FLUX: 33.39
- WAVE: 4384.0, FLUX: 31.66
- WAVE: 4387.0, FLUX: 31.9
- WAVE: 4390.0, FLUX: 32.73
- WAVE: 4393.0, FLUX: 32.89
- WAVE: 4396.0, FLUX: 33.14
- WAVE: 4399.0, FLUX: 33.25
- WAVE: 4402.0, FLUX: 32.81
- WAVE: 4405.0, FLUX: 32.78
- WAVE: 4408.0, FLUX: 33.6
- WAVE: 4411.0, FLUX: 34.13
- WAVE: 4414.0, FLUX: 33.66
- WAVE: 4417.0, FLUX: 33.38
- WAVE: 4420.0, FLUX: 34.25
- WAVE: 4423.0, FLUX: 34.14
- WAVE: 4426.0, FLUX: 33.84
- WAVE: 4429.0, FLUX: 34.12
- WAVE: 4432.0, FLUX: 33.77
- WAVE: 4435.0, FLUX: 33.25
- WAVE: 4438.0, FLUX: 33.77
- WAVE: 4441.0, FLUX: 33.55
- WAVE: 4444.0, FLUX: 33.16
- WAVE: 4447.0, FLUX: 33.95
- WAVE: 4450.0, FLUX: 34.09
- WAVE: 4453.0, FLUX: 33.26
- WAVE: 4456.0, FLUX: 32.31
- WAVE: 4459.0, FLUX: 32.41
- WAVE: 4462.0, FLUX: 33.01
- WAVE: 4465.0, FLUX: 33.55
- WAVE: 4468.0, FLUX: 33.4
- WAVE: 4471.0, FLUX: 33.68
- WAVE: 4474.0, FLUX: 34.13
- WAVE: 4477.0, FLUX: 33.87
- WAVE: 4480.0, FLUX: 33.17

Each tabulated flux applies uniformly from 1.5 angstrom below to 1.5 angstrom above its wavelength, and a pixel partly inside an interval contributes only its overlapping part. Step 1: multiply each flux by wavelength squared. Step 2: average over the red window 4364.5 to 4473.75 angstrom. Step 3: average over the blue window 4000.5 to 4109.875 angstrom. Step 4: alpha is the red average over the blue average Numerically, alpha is 1.19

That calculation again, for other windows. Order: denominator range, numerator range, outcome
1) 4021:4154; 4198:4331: 1.07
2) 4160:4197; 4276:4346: 0.98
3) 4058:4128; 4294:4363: 1.08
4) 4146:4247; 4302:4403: 1.02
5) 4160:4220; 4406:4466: 1.11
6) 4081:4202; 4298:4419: 1.07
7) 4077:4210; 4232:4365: 1.04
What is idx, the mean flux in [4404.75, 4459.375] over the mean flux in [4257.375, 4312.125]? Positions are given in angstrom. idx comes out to 1.05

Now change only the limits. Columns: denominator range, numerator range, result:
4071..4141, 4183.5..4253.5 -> 1.03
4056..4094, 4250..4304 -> 0.97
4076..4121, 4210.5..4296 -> 1.04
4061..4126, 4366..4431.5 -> 1.03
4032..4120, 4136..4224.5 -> 1.04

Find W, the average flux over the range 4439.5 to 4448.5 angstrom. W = 33.6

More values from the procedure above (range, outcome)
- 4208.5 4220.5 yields 33.6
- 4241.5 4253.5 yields 33.6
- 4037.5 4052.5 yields 34.9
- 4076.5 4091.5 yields 34.1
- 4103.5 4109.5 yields 28.9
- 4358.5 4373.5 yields 33.8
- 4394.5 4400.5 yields 33.2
